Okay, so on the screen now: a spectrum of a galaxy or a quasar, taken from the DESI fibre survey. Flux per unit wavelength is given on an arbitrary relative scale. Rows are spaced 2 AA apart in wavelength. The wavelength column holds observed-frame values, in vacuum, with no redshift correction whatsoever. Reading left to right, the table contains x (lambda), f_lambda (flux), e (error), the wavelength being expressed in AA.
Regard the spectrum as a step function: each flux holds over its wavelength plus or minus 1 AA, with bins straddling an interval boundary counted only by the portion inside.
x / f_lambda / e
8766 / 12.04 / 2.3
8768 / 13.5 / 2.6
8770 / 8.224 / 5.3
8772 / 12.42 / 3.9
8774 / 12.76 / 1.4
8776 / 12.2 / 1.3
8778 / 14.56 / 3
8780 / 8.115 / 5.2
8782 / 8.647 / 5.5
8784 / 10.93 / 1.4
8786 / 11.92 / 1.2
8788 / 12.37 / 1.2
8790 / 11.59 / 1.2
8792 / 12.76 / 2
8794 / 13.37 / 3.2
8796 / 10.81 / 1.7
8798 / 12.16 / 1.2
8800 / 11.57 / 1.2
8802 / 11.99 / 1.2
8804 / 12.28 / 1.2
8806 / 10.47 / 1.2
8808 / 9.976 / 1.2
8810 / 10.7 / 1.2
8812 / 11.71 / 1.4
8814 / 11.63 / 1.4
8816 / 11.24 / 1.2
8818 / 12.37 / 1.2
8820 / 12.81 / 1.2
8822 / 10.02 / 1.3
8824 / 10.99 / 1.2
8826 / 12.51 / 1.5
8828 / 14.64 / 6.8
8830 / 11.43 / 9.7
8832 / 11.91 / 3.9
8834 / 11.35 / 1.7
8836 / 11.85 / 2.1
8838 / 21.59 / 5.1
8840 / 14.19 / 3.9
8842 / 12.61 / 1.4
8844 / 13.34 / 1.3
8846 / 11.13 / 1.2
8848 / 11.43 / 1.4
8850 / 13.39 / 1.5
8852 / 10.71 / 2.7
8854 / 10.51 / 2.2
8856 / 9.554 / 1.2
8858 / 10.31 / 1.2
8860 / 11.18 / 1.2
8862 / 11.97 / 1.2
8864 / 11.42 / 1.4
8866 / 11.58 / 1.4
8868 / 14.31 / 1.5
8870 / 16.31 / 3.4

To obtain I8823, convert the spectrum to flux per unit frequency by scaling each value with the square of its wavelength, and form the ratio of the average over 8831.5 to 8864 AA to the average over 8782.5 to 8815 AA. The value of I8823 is 1.07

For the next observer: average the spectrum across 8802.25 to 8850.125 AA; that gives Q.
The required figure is 12.3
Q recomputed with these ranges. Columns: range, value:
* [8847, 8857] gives 11.1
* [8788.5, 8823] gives 11.6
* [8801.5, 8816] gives 11.2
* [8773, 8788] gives 11.4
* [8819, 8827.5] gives 11.8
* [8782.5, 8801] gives 11.9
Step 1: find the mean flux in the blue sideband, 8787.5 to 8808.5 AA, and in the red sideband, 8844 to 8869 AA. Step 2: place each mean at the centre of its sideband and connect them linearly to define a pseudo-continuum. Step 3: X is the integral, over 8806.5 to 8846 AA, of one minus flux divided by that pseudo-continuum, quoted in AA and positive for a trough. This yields -2.5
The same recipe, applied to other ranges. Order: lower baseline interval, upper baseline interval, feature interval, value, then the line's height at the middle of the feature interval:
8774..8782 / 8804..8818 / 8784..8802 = -1.1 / 11.3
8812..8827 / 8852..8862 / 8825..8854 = -4.8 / 11.1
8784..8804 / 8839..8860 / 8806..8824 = 1.0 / 11.9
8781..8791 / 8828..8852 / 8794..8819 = 0.7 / 11.8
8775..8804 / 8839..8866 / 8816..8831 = -0.5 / 11.7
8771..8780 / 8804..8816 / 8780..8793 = 0.9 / 12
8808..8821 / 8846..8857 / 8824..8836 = -0.8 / 11.4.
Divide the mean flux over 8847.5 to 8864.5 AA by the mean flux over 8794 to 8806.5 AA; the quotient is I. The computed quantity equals 0.95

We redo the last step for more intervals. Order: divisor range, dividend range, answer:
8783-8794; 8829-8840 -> 1.14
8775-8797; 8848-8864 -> 0.96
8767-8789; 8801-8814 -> 0.98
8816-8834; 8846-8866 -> 0.93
